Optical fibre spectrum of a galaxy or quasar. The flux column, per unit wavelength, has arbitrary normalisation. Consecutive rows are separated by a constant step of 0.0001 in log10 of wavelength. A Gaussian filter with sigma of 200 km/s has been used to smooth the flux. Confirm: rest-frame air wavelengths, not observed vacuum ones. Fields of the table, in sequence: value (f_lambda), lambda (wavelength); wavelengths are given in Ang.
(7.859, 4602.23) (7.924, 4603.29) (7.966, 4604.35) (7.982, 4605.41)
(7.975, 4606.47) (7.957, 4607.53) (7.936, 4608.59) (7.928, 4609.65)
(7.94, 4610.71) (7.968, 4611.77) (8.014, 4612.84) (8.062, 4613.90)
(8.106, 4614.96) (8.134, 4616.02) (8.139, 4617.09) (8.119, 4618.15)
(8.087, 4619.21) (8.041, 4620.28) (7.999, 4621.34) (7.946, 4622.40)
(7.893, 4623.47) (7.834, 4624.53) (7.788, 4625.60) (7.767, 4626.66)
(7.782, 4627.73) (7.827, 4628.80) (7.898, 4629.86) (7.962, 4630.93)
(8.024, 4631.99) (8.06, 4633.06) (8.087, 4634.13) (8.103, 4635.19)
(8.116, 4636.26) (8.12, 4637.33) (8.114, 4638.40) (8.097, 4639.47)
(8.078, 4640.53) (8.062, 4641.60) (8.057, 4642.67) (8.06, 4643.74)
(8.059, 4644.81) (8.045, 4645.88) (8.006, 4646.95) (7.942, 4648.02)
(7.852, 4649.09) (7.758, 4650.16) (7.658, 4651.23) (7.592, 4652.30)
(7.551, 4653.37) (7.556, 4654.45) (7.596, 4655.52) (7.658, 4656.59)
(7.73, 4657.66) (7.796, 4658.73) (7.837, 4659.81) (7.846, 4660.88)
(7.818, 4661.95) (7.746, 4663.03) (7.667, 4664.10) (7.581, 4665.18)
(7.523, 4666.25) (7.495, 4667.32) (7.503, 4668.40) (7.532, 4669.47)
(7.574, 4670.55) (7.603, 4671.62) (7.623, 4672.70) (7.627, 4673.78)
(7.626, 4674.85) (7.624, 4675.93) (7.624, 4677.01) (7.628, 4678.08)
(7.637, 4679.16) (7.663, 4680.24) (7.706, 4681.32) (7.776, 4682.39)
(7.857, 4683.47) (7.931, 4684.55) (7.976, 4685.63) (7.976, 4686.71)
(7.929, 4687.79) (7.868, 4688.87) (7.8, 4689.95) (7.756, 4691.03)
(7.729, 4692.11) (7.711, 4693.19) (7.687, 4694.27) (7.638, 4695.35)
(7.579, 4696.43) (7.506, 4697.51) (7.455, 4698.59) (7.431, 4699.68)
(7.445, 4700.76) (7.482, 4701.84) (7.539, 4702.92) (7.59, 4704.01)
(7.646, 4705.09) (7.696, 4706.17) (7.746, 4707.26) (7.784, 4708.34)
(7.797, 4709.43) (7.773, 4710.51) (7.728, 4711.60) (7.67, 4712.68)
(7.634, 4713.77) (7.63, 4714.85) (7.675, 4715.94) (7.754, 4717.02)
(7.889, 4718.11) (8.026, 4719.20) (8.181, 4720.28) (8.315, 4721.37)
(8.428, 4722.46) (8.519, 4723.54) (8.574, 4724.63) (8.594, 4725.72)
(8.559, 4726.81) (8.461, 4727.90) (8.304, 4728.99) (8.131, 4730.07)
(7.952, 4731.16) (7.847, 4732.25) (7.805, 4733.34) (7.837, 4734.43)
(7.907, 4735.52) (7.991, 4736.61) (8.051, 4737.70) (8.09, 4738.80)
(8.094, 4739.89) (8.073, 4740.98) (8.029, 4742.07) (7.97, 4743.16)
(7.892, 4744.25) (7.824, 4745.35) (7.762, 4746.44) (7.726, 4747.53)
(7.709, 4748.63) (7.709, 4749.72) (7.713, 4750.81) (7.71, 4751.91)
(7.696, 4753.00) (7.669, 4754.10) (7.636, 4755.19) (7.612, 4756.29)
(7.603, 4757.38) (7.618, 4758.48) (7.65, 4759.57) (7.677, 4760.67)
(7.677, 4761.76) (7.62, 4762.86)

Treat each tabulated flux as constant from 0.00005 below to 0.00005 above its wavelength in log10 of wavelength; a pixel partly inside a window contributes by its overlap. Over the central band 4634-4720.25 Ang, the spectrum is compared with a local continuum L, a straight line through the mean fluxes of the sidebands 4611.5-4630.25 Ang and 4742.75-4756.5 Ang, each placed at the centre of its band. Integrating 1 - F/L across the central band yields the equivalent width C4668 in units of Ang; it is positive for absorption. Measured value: 1.2 Ang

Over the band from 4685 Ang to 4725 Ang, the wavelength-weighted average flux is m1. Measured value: 7.8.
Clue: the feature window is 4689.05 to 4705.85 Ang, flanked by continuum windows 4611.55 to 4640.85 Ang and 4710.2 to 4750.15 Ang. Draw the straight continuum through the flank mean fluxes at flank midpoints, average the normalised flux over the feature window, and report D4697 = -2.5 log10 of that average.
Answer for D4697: 0.055 mag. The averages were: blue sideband 8.01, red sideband 8.01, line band 7.61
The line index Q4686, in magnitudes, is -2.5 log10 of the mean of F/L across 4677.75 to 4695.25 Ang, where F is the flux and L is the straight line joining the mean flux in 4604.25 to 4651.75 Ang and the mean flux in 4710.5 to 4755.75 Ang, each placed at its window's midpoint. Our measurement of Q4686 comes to 0.03 mag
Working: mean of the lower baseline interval 7.99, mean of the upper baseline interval 7.97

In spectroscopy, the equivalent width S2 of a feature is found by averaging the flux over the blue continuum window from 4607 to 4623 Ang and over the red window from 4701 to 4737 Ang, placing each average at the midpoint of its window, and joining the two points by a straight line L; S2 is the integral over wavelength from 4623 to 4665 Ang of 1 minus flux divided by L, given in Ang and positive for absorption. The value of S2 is 0.65 Ang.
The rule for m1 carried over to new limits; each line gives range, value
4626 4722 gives 7.78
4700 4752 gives 7.92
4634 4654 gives 7.96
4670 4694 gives 7.74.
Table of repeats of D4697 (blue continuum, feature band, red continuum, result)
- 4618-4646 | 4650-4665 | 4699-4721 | 0.03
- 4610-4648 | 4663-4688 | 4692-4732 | 0.04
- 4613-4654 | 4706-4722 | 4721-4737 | 0.05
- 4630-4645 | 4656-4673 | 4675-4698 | 0.03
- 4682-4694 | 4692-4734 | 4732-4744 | 0.00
